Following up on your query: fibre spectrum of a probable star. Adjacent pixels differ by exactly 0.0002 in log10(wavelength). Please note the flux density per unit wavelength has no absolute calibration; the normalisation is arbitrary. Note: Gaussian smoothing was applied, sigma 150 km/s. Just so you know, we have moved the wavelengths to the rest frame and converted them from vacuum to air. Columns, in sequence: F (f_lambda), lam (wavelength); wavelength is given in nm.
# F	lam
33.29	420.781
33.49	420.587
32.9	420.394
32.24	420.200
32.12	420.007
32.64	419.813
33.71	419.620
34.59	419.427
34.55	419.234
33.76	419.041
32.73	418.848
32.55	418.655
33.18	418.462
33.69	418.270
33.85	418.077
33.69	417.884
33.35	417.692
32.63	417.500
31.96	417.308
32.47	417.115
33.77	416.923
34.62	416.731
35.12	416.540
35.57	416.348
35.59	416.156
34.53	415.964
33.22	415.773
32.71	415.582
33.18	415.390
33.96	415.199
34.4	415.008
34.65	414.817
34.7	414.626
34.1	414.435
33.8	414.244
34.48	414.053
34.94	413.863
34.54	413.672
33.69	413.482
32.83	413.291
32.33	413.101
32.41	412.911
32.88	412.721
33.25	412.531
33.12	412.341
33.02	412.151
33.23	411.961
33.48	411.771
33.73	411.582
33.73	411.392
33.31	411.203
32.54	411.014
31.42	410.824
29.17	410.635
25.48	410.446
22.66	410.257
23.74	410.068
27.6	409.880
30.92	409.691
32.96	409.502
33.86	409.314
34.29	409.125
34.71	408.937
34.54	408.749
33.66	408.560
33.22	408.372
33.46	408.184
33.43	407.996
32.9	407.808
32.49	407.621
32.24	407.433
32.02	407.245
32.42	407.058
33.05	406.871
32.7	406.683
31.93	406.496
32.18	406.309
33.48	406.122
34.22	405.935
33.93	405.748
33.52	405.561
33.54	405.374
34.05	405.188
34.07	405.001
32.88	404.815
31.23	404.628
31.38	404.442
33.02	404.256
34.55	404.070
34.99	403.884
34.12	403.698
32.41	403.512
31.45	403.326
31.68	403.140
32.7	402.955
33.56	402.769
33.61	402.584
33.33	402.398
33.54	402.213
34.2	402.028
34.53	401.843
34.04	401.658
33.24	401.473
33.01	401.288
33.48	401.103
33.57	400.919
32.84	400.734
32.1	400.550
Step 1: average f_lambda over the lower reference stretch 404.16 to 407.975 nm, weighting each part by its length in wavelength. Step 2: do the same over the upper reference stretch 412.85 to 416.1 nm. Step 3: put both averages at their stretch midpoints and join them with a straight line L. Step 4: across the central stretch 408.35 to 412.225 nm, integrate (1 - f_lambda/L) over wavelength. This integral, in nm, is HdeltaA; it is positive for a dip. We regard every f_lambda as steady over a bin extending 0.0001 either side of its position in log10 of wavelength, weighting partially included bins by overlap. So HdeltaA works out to 0.22 nm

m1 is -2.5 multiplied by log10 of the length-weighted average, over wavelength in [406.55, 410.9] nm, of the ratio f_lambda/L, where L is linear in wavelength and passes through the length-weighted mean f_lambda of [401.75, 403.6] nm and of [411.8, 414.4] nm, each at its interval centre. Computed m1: 0.06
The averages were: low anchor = 33.1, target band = 31.4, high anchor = 33.4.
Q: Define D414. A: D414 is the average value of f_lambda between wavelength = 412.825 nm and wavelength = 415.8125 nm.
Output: 33.8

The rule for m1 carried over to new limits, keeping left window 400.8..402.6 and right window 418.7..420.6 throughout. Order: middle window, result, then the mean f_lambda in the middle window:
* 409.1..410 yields 0.066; 31.5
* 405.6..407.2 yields 0.018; 33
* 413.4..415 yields -0.032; 34.4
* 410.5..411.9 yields 0.038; 32.3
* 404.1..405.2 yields 0.026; 32.8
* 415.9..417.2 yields -0.039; 34.5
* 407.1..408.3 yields 0.025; 32.8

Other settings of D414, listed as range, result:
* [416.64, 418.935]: 33.2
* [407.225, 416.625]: 32.8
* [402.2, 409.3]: 33.2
